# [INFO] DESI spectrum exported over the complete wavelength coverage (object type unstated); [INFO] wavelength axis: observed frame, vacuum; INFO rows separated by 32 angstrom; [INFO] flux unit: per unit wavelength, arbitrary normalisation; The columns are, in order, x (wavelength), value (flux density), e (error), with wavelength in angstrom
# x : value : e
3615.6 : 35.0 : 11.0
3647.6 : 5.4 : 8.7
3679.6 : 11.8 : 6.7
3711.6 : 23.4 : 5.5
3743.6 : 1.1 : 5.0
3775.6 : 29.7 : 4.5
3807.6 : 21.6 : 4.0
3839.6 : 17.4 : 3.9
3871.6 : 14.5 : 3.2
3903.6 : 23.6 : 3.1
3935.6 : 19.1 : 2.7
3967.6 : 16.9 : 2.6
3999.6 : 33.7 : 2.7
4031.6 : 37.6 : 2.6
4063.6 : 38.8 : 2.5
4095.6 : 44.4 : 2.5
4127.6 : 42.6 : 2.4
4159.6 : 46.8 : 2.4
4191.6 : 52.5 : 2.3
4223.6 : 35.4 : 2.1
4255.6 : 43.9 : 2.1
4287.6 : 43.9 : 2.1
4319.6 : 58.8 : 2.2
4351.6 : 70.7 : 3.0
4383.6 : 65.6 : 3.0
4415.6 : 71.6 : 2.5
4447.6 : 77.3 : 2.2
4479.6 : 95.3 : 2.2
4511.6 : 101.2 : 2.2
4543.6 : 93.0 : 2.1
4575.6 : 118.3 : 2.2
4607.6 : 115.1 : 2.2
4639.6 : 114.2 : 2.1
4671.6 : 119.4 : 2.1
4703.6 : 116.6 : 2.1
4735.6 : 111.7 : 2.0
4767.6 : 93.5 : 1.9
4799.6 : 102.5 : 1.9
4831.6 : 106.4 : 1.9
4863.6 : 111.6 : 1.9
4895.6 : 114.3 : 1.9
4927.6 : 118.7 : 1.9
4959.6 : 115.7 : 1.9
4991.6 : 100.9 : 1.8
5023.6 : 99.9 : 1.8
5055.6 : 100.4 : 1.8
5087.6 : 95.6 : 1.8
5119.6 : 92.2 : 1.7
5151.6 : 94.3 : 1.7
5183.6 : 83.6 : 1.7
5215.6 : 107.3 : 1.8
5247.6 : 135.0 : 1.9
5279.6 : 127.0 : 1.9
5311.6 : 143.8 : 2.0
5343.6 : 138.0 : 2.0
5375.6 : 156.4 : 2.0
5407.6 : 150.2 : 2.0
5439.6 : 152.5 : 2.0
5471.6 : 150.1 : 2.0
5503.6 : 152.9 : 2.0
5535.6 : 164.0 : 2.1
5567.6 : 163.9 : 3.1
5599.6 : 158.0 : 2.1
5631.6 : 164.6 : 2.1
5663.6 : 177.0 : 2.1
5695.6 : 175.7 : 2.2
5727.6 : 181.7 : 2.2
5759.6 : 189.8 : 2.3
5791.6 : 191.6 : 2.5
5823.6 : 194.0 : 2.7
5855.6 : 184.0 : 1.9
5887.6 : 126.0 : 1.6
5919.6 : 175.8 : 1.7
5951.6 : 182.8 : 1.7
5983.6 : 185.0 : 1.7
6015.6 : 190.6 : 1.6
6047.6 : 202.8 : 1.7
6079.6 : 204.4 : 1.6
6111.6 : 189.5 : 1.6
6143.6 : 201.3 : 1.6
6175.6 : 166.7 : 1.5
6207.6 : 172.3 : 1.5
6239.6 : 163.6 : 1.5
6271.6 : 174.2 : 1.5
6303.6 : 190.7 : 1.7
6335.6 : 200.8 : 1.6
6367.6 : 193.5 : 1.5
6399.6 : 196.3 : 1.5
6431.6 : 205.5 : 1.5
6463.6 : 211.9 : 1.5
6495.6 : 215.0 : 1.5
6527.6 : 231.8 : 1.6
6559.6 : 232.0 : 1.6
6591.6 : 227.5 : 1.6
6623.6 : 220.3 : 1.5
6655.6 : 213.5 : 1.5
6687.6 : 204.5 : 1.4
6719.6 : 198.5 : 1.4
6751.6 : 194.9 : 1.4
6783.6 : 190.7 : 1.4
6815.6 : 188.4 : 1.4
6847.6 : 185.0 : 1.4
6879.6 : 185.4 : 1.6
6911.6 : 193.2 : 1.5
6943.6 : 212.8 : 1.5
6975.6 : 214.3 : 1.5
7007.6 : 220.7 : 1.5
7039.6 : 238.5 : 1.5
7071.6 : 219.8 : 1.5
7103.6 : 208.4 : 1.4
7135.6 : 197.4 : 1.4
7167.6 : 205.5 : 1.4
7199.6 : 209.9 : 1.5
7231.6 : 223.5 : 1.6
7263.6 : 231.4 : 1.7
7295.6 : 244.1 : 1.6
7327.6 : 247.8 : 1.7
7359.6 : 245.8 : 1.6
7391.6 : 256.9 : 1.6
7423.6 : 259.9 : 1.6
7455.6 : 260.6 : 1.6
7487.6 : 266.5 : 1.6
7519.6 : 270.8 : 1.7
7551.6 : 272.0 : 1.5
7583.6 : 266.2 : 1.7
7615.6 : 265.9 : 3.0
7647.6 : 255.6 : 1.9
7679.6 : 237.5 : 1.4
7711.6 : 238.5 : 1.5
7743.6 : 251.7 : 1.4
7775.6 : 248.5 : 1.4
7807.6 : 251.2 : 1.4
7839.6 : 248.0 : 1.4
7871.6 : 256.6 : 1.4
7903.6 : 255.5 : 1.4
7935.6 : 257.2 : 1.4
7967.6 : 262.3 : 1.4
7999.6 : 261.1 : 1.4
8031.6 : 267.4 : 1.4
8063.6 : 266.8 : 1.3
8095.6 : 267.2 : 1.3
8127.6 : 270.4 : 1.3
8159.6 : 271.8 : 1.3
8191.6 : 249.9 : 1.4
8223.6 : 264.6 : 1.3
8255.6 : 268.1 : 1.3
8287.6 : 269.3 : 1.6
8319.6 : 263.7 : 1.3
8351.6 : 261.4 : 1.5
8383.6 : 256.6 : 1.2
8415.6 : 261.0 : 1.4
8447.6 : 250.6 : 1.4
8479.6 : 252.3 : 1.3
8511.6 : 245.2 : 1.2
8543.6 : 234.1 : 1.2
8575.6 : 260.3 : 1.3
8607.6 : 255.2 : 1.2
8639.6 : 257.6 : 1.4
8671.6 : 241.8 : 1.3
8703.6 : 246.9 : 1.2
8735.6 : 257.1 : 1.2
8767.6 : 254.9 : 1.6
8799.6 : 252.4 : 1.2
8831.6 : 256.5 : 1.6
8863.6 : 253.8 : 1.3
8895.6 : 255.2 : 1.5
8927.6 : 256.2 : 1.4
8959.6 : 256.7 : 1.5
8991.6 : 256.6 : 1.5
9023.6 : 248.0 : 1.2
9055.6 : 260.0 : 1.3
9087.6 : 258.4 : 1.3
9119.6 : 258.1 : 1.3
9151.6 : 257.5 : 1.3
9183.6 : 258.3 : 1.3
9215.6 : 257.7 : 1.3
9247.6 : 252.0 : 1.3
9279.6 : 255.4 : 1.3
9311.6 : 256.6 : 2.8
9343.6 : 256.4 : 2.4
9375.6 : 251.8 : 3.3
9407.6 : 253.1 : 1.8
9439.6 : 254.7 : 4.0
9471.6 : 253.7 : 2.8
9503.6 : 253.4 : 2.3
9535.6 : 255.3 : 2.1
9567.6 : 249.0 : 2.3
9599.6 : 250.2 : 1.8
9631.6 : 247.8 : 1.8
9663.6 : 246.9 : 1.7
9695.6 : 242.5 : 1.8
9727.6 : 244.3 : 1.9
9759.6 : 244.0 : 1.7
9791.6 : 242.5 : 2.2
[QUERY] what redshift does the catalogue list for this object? 0.000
